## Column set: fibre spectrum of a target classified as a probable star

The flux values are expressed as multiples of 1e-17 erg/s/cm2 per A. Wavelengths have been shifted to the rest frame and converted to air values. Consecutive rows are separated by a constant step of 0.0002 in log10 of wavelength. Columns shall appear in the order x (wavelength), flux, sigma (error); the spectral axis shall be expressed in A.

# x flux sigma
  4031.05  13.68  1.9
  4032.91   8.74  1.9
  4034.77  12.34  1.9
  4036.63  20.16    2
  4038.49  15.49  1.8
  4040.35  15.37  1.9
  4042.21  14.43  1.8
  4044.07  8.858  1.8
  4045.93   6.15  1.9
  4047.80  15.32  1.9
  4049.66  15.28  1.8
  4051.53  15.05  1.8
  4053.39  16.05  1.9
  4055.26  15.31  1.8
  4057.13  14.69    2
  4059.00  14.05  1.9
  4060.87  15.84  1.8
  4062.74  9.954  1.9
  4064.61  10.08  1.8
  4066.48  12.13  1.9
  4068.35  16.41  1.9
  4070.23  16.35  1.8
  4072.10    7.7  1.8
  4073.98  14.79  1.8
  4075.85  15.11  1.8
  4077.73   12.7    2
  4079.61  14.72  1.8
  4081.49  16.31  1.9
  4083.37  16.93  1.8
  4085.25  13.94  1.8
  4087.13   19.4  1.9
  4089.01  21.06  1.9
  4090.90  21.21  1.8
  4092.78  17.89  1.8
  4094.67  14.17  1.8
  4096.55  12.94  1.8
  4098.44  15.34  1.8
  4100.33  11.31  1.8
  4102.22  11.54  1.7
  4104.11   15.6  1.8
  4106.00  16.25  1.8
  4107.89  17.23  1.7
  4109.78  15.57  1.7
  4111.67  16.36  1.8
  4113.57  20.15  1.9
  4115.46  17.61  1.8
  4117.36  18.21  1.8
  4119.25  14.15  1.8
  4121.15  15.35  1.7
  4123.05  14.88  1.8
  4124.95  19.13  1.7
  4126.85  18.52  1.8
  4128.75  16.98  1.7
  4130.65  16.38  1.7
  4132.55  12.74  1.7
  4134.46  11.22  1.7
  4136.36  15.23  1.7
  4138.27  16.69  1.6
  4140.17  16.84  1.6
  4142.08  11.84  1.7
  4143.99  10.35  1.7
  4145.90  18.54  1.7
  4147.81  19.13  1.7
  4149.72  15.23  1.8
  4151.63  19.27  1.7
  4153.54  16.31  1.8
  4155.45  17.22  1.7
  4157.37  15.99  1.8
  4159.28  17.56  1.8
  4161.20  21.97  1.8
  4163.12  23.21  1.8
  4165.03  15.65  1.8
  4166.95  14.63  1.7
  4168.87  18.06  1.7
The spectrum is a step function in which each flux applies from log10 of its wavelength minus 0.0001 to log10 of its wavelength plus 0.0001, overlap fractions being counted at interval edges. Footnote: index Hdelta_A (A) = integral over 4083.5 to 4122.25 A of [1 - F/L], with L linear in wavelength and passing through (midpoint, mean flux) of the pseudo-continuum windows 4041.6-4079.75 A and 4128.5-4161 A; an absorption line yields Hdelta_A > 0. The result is -4.5 A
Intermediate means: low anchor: 13.3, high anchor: 15.9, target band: 16.3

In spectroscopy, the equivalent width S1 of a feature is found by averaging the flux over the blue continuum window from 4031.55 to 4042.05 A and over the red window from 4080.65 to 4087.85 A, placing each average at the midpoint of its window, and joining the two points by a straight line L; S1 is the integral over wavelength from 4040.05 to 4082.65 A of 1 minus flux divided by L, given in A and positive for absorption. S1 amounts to 5.3 A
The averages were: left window 14.4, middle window 13.6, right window 16.6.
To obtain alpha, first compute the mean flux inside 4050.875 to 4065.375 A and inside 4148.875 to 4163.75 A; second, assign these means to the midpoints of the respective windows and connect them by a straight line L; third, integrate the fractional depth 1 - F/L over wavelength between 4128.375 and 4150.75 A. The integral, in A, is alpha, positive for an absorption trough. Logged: 3.1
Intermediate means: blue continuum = 13.9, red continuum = 18.3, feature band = 15.1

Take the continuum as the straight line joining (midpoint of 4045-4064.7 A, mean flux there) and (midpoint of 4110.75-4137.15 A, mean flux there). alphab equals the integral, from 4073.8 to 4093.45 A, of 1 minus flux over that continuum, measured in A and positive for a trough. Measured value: -2.8 A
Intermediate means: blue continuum 13.6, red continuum 16.2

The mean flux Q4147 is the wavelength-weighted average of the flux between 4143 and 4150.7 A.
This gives 15.8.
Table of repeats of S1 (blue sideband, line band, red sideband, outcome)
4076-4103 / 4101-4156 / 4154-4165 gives 4.40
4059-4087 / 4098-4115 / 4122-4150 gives -0.82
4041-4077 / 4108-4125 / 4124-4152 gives -1.79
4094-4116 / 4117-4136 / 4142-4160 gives 0.15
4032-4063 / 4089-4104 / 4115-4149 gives -0.44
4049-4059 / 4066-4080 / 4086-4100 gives 2.04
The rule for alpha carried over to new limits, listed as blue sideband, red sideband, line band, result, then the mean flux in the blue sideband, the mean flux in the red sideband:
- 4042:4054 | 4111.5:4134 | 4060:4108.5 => -0.6 A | 12.9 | 16.6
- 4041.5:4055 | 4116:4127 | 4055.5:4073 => 0.9 A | 13.1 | 16.6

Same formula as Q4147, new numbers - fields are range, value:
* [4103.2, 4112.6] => 16.2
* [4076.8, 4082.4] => 14.6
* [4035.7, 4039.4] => 17.8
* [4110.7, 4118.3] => 18.1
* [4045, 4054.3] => 13.6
